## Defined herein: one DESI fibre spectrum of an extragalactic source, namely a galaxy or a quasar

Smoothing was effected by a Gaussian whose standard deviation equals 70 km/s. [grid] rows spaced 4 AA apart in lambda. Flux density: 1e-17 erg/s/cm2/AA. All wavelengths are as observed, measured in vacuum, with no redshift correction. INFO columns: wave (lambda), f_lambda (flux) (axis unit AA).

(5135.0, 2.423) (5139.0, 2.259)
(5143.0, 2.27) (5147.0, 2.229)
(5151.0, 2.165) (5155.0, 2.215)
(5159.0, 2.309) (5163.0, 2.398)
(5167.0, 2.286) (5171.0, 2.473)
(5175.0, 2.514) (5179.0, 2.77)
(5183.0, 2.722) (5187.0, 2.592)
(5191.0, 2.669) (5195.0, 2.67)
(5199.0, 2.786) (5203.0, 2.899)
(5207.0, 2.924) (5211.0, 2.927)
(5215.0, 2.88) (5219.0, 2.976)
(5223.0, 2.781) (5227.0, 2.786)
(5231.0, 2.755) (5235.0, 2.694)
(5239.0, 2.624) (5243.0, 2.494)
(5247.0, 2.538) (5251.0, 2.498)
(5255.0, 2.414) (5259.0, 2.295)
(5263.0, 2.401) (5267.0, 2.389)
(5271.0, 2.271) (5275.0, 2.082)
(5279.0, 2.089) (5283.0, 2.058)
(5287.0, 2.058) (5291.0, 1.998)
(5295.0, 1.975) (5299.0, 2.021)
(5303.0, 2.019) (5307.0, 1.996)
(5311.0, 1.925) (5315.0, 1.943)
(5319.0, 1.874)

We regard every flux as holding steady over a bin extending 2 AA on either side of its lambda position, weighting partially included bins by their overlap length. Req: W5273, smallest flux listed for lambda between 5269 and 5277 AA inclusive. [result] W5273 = 2.082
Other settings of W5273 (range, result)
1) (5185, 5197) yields 2.592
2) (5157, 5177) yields 2.286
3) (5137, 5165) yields 2.165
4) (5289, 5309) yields 1.975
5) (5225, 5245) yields 2.494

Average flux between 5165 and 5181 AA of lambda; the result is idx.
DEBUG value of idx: 2.51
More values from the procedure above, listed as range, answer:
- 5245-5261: 2.44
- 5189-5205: 2.76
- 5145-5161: 2.23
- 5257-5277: 2.29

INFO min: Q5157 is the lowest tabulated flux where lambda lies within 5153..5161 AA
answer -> 2.215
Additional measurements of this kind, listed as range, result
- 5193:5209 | 2.67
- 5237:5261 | 2.295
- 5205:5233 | 2.755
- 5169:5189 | 2.473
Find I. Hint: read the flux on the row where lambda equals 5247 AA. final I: 2.538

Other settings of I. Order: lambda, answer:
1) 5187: 2.592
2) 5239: 2.624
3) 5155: 2.215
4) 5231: 2.755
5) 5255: 2.414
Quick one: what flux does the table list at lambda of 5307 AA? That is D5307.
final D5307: 1.996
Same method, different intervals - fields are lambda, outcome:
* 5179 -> 2.77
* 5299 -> 2.021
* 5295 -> 1.975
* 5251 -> 2.498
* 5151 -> 2.165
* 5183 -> 2.722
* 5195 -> 2.67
